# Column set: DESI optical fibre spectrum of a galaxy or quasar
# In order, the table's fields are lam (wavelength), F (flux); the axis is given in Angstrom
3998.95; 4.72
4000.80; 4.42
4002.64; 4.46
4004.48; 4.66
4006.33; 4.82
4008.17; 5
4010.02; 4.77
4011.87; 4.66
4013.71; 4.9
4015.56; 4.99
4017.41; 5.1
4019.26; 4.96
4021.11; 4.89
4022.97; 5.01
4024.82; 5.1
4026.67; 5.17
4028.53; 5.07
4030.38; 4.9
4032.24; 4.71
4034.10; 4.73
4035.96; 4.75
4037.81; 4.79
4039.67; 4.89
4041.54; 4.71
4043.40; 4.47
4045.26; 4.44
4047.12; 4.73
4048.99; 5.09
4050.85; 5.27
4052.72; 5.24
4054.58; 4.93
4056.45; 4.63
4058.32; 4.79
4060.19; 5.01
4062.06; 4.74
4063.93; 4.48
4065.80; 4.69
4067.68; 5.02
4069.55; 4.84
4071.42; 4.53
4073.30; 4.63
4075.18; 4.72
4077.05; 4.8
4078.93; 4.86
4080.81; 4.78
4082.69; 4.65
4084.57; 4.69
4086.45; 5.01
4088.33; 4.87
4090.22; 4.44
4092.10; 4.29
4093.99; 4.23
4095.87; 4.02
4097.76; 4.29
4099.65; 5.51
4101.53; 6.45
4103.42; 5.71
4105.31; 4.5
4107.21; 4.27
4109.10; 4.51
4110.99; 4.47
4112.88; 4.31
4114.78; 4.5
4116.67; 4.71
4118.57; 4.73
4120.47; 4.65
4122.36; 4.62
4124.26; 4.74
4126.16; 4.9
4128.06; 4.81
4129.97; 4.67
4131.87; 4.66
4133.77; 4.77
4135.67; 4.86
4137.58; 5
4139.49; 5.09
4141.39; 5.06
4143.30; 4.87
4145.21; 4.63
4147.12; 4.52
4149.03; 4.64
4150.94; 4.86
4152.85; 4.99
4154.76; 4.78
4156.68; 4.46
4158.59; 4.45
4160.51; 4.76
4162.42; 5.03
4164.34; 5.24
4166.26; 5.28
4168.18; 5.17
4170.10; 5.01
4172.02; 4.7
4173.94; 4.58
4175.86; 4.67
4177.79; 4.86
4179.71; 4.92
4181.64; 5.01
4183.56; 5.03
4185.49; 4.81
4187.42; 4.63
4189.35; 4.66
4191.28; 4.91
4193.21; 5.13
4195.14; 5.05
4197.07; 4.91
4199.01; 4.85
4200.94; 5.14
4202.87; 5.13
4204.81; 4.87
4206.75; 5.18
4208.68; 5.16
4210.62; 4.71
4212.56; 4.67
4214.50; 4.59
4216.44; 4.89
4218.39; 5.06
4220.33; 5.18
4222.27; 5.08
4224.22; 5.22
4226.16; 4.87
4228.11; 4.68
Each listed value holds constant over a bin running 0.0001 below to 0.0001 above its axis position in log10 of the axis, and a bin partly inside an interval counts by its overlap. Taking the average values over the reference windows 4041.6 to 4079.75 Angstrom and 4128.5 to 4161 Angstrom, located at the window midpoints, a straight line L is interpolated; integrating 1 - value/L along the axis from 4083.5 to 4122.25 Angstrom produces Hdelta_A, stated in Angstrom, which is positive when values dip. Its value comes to 0.6 Angstrom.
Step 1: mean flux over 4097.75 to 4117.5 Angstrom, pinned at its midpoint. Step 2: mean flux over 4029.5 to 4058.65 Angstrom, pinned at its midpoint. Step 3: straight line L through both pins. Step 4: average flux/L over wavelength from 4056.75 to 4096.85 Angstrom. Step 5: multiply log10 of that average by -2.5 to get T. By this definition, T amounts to 0.04 mag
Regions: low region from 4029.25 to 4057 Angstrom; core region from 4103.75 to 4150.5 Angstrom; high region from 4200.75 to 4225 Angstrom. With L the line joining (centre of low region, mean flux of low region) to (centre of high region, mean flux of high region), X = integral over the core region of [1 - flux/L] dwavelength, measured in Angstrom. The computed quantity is 1.9 Angstrom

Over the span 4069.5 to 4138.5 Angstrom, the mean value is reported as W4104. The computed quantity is 4.73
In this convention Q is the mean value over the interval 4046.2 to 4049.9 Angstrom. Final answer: 4.9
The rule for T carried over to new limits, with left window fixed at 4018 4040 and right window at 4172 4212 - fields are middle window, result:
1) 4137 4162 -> 0.03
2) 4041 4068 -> 0.02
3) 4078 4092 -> 0.04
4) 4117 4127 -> 0.04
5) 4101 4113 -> 0.01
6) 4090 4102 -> 0.05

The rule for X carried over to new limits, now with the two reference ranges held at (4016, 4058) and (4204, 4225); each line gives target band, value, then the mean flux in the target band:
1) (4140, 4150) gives 0.4 Angstrom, 4.76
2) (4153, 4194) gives 0.7 Angstrom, 4.86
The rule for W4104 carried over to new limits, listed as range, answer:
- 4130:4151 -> 4.81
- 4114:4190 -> 4.81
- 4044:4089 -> 4.81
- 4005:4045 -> 4.87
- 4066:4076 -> 4.74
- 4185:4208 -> 4.95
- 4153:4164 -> 4.75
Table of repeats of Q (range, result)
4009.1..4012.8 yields 4.72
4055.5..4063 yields 4.79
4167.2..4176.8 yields 4.83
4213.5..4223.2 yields 4.96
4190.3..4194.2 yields 5.02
